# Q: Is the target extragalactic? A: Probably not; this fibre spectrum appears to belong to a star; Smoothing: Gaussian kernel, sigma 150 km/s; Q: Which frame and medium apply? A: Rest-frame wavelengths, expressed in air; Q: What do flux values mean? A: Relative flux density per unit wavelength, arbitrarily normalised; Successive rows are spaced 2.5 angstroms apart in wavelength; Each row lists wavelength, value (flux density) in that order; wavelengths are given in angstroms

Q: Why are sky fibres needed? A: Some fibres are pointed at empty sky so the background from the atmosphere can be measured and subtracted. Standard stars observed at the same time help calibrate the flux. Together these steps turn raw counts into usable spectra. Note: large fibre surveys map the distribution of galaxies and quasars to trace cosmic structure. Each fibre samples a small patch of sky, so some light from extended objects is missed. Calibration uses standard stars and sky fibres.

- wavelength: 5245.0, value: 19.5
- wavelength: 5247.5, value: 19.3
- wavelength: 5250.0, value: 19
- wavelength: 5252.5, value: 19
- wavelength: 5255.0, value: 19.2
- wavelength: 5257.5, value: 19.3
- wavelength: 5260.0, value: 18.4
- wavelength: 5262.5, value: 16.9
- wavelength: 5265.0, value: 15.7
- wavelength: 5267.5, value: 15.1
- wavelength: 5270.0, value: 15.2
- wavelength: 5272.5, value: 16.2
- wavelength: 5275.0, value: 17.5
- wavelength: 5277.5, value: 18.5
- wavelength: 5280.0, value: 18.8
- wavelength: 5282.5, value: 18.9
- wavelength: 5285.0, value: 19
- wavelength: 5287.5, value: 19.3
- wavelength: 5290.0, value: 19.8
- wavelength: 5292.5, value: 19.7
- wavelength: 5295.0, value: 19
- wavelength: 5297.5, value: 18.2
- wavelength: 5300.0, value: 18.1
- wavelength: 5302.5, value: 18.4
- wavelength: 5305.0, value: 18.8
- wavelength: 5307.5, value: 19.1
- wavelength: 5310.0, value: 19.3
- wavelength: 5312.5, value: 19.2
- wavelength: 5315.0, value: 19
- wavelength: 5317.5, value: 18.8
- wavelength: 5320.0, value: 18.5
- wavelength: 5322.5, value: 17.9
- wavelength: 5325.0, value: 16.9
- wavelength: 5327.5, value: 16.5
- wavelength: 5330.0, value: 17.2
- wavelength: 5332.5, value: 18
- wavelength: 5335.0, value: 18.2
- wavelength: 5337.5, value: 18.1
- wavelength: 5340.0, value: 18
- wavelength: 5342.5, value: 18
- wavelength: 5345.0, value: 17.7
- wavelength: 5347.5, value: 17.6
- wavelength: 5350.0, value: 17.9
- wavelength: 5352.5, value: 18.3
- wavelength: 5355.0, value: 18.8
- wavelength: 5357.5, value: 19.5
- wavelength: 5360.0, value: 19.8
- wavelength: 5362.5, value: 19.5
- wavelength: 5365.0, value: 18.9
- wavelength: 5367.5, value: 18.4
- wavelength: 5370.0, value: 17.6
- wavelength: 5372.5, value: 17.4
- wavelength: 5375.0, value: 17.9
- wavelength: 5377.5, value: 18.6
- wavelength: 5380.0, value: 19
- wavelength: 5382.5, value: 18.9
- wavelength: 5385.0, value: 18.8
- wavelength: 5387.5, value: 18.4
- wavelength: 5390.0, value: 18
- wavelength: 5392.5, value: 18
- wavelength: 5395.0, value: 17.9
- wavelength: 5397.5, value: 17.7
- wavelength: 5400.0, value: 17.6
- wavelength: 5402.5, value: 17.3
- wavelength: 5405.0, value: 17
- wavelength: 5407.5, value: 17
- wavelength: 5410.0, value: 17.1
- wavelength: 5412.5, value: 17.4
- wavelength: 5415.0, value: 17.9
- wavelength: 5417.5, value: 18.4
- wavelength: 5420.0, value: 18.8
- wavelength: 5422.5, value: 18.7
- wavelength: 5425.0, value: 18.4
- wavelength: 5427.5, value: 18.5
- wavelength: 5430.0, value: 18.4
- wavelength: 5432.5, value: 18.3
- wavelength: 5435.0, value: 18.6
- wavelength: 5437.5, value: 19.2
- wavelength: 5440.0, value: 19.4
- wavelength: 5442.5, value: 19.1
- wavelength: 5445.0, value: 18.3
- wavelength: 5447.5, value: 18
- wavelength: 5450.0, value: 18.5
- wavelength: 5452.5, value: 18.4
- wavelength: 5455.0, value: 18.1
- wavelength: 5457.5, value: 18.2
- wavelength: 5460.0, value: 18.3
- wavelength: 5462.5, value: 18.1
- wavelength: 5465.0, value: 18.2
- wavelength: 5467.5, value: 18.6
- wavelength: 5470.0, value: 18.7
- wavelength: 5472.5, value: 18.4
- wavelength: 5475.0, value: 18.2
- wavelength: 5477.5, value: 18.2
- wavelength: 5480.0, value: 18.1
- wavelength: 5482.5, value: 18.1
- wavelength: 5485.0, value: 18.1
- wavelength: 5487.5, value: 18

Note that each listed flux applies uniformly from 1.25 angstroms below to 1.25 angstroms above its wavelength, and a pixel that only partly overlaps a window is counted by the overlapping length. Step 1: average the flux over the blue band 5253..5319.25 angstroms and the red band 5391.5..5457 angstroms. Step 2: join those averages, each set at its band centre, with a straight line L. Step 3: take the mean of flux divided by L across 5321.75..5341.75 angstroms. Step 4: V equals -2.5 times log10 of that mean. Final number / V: 0.039 mag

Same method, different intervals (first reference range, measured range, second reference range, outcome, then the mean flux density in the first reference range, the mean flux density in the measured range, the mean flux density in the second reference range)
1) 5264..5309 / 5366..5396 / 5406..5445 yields 0.000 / 18.1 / 18.2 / 18.3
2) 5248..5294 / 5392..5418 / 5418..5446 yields 0.064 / 18.1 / 17.5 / 18.7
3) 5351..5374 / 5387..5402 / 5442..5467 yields 0.040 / 18.7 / 17.9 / 18.3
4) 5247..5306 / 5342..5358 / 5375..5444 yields 0.001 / 18.2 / 18.2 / 18.2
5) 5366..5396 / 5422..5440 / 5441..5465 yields -0.019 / 18.2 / 18.6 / 18.3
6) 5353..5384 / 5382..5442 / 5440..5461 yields 0.023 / 18.7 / 18.2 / 18.4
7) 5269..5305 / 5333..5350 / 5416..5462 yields 0.029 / 18.4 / 17.9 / 18.5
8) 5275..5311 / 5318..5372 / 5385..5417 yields 0.008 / 18.9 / 18.2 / 17.7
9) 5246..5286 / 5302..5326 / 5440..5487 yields -0.037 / 17.9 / 18.6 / 18.3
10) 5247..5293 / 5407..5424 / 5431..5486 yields 0.024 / 18.1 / 17.9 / 18.4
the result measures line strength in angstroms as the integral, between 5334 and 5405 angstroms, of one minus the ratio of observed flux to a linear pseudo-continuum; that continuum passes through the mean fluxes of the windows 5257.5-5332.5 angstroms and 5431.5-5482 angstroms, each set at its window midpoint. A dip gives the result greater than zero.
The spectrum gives -0.03 angstroms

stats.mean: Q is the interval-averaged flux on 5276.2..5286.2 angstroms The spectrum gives 18.8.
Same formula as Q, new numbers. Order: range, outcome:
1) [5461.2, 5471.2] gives 18.4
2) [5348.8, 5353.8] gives 18.1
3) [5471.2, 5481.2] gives 18.2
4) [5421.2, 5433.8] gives 18.5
